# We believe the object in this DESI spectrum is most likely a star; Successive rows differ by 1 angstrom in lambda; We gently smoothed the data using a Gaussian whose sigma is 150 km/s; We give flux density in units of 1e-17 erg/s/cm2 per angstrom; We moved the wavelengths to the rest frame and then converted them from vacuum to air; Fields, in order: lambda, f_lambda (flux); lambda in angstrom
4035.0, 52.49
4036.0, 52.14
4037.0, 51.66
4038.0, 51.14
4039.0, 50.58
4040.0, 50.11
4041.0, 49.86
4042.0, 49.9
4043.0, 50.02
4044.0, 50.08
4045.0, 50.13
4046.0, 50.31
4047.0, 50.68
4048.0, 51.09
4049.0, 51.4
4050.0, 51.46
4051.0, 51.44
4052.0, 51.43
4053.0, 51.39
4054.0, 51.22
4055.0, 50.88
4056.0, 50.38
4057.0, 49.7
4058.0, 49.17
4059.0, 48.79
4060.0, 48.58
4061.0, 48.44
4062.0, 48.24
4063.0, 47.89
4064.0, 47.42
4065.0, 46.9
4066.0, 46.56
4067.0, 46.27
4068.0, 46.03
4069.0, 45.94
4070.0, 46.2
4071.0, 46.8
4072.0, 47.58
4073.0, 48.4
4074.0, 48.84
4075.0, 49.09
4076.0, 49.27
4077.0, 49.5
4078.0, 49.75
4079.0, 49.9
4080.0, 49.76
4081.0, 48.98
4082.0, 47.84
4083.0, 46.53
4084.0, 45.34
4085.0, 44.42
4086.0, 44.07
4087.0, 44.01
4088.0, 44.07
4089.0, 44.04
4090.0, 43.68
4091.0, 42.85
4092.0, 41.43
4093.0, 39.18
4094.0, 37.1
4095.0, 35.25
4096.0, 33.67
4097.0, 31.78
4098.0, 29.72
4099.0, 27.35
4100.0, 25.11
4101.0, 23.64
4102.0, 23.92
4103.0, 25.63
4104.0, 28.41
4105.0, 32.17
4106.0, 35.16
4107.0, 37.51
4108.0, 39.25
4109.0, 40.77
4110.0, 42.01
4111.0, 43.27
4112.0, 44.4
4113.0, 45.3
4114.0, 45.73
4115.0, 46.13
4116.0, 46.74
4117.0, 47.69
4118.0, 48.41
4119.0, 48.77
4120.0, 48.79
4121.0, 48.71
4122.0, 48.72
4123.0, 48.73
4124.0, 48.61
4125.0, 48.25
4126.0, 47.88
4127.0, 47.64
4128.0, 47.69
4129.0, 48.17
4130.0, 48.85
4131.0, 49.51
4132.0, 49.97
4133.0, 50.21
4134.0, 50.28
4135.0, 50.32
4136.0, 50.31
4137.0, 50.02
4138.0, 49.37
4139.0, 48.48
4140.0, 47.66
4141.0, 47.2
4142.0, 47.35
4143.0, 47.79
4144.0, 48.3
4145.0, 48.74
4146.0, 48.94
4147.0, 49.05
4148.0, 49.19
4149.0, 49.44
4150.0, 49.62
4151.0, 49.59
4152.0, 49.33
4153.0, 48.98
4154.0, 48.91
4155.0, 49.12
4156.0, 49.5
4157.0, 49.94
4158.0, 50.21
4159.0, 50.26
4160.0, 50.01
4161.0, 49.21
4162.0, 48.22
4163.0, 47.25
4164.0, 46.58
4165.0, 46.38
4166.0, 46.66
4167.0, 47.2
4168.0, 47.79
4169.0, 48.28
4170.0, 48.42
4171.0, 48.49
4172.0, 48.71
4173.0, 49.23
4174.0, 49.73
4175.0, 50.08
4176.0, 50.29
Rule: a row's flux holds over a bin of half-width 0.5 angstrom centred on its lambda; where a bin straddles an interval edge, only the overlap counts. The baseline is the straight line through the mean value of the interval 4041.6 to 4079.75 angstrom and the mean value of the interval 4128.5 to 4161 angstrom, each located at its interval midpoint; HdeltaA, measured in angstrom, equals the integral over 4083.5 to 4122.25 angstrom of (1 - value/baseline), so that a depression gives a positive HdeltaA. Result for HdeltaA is 7.59 angstrom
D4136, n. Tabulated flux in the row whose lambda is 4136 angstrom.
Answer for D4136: 50.31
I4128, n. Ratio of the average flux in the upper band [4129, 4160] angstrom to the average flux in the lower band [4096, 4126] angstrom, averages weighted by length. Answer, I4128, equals 1.24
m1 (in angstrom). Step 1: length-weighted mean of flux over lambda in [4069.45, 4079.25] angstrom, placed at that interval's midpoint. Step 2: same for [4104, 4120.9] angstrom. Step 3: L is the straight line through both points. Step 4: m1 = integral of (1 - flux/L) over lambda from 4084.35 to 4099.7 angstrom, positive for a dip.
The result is 2.4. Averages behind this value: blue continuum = 48.5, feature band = 38.7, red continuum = 42.9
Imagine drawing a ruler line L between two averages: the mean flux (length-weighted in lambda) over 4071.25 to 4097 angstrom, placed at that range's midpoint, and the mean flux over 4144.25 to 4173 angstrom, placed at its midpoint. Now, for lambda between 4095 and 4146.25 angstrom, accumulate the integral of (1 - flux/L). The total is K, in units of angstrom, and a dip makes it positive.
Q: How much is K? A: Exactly 3.94 angstrom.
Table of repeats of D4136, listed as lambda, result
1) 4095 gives 35.25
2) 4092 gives 41.43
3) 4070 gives 46.2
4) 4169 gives 48.28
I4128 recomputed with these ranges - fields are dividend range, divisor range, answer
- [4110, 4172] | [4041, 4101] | 1.05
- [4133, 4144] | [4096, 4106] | 1.73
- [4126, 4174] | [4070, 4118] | 1.18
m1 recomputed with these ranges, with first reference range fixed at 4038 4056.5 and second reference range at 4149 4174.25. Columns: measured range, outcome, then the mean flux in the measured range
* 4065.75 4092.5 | 1.9 angstrom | 46.6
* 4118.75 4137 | 0.1 angstrom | 49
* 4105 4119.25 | 1.8 angstrom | 43.2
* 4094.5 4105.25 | 4.6 angstrom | 28.7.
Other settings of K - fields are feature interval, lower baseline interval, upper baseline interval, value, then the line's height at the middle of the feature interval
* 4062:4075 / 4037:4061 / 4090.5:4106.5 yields -1.2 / 43.2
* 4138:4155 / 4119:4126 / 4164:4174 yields -0.2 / 48.3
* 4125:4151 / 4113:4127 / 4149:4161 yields -0.1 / 48.7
